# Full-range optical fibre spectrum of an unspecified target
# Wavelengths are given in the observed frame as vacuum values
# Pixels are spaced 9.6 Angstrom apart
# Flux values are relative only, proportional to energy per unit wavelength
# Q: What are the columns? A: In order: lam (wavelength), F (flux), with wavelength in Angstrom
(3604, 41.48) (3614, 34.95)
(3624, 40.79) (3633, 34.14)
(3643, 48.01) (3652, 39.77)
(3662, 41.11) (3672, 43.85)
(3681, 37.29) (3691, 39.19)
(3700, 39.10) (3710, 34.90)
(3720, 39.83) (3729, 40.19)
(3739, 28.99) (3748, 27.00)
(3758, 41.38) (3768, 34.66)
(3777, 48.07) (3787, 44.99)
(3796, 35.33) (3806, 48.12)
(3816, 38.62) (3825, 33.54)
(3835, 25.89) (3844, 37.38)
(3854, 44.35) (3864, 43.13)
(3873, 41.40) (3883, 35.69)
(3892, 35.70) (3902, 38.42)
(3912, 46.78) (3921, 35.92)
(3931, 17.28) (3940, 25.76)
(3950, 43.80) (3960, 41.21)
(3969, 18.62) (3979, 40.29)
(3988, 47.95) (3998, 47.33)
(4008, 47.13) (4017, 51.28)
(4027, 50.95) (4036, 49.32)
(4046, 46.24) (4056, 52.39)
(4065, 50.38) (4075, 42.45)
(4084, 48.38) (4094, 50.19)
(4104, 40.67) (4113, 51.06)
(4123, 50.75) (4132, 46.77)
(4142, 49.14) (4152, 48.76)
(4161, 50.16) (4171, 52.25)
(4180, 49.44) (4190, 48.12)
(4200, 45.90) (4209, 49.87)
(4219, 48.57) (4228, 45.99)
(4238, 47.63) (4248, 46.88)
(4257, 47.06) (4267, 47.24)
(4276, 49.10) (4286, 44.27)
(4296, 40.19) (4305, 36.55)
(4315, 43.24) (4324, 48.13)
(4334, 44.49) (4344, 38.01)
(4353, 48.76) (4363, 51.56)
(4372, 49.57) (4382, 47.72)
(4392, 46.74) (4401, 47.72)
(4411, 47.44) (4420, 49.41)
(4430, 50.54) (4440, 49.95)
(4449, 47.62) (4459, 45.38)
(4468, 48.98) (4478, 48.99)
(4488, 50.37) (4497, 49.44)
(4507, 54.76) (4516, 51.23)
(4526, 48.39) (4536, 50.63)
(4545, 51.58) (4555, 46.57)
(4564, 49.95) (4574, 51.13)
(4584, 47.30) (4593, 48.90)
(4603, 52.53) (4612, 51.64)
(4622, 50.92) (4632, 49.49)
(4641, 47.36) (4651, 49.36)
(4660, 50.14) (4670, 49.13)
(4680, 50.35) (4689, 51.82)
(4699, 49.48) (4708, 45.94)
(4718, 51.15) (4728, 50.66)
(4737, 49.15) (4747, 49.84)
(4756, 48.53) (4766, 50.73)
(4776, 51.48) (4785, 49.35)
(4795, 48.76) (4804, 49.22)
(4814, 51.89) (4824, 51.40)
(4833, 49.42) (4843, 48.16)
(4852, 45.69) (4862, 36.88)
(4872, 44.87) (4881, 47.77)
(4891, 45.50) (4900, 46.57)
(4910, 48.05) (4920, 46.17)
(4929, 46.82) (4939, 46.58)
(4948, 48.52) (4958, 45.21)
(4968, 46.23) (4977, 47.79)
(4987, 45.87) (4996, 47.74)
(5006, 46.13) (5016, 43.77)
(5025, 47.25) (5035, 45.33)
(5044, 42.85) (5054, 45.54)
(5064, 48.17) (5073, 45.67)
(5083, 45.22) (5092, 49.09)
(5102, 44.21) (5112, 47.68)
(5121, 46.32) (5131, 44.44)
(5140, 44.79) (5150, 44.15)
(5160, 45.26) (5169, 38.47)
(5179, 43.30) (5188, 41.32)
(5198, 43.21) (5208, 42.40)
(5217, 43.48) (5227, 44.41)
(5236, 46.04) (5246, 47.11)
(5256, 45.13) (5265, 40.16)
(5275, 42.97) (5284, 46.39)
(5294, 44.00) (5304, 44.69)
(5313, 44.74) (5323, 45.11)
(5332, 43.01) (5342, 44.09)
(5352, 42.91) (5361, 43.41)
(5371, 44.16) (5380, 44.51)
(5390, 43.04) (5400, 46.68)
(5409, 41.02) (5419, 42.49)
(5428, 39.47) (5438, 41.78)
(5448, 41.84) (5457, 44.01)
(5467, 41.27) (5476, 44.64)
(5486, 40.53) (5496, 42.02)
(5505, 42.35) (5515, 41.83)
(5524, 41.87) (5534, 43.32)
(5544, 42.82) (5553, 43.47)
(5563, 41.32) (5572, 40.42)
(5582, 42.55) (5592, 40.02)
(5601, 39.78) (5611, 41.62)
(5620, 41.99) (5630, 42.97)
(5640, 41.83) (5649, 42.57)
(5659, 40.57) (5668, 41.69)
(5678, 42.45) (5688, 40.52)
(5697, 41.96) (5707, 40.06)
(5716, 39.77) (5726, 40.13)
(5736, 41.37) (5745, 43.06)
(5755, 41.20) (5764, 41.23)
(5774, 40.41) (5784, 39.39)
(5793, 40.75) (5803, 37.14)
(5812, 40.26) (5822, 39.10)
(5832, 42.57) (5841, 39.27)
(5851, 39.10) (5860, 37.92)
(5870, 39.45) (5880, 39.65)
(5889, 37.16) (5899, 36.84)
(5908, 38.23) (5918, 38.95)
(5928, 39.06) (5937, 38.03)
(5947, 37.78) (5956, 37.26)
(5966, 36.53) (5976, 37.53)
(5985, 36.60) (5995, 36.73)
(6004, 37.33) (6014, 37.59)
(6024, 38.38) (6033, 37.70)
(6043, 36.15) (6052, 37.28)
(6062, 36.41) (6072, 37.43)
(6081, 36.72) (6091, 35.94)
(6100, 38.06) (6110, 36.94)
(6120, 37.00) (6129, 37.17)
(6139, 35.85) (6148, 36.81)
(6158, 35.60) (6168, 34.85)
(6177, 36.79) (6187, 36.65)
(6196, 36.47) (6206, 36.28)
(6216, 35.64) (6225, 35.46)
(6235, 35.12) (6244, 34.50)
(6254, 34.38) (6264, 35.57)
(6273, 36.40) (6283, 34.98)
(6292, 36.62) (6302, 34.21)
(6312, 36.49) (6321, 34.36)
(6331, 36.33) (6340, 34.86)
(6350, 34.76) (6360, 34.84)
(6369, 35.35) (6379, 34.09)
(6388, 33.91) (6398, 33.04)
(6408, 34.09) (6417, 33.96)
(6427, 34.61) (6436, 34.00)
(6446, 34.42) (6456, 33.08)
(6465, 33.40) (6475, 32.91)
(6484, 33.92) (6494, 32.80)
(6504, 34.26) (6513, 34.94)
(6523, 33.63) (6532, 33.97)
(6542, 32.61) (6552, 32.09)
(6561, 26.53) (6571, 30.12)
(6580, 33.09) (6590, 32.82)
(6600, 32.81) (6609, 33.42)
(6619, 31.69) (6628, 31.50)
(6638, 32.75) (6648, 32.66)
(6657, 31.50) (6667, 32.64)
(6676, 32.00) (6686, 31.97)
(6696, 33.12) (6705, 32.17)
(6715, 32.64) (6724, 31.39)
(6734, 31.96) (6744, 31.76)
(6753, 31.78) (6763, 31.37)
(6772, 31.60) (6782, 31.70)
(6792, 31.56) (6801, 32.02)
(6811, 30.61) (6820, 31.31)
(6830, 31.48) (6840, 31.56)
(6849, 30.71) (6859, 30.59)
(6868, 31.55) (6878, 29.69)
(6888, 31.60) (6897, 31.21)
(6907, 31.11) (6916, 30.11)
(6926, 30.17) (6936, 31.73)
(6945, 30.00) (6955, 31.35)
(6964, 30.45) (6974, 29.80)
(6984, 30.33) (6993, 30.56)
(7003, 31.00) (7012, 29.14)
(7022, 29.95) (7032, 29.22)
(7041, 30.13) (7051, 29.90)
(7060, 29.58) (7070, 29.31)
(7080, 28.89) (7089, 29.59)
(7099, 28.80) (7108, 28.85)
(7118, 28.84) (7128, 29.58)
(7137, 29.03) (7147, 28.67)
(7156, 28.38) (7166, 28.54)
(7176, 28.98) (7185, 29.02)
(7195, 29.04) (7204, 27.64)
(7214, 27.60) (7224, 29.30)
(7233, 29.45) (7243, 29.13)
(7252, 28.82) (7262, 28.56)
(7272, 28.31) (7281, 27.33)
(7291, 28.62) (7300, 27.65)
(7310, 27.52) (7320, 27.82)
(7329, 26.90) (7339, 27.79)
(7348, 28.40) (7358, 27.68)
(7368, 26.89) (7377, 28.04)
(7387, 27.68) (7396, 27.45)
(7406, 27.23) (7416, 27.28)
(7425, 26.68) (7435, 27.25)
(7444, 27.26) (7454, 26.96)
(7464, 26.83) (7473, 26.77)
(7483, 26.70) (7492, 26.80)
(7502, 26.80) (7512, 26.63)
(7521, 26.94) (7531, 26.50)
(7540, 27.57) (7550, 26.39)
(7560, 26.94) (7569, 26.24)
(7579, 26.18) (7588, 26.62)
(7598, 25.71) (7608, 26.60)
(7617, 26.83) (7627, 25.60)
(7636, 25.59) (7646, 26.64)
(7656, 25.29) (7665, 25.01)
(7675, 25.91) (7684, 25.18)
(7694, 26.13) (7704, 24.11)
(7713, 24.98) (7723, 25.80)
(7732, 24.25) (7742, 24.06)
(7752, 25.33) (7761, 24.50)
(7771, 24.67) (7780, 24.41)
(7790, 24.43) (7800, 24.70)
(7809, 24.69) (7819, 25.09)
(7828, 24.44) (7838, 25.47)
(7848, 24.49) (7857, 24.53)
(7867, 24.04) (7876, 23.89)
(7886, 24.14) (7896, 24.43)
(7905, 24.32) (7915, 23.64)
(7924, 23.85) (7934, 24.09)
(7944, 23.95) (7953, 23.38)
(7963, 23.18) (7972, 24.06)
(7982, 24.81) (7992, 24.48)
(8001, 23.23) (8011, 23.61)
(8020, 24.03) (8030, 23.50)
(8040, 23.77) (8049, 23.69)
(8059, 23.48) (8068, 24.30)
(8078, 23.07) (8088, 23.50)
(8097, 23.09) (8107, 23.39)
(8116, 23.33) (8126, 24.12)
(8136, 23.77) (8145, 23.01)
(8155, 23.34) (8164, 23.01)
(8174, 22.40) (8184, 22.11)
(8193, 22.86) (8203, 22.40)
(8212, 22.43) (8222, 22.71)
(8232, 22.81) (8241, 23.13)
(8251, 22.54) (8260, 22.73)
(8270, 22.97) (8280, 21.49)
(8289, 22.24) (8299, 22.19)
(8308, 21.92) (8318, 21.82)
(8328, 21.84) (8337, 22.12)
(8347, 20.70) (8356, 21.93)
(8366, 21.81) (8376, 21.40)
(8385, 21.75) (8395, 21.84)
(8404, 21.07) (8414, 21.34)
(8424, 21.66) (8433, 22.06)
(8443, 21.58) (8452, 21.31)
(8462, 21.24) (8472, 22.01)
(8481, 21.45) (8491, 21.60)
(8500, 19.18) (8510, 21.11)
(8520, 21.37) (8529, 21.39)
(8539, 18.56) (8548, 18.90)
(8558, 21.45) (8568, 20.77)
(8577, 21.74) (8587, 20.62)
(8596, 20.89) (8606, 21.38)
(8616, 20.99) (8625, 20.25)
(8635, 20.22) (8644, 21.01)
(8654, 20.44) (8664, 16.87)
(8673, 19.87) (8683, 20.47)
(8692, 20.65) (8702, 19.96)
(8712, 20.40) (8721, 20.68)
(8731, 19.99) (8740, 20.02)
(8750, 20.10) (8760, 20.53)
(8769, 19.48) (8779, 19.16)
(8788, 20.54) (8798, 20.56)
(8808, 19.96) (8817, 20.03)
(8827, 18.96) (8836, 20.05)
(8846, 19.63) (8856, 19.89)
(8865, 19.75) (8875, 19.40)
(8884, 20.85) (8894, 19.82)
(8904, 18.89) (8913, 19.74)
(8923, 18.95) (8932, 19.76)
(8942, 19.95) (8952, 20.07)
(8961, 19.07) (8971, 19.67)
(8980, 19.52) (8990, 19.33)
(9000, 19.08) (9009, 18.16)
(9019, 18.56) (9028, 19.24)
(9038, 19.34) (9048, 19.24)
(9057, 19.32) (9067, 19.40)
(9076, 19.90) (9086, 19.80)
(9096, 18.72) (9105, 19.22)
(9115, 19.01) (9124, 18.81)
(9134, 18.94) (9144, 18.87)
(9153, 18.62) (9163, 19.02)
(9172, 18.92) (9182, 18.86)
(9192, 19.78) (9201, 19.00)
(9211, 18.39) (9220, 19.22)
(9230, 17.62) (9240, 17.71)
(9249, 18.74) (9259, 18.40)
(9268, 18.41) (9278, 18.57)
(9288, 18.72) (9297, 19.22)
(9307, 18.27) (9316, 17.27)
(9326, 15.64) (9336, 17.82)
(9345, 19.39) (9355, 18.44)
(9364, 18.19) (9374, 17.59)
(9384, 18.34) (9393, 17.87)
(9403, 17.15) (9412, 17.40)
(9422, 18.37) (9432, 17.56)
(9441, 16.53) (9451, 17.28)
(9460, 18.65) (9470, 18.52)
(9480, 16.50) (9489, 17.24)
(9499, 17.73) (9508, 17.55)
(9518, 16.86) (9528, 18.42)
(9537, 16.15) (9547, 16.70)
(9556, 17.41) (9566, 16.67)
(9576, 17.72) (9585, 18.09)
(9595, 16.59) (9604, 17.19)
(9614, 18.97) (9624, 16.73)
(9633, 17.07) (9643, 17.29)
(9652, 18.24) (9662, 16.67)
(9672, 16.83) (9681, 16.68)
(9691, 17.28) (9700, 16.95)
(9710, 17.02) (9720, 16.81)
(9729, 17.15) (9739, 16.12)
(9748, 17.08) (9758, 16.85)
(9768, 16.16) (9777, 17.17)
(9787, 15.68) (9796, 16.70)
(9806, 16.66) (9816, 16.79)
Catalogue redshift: 0.000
